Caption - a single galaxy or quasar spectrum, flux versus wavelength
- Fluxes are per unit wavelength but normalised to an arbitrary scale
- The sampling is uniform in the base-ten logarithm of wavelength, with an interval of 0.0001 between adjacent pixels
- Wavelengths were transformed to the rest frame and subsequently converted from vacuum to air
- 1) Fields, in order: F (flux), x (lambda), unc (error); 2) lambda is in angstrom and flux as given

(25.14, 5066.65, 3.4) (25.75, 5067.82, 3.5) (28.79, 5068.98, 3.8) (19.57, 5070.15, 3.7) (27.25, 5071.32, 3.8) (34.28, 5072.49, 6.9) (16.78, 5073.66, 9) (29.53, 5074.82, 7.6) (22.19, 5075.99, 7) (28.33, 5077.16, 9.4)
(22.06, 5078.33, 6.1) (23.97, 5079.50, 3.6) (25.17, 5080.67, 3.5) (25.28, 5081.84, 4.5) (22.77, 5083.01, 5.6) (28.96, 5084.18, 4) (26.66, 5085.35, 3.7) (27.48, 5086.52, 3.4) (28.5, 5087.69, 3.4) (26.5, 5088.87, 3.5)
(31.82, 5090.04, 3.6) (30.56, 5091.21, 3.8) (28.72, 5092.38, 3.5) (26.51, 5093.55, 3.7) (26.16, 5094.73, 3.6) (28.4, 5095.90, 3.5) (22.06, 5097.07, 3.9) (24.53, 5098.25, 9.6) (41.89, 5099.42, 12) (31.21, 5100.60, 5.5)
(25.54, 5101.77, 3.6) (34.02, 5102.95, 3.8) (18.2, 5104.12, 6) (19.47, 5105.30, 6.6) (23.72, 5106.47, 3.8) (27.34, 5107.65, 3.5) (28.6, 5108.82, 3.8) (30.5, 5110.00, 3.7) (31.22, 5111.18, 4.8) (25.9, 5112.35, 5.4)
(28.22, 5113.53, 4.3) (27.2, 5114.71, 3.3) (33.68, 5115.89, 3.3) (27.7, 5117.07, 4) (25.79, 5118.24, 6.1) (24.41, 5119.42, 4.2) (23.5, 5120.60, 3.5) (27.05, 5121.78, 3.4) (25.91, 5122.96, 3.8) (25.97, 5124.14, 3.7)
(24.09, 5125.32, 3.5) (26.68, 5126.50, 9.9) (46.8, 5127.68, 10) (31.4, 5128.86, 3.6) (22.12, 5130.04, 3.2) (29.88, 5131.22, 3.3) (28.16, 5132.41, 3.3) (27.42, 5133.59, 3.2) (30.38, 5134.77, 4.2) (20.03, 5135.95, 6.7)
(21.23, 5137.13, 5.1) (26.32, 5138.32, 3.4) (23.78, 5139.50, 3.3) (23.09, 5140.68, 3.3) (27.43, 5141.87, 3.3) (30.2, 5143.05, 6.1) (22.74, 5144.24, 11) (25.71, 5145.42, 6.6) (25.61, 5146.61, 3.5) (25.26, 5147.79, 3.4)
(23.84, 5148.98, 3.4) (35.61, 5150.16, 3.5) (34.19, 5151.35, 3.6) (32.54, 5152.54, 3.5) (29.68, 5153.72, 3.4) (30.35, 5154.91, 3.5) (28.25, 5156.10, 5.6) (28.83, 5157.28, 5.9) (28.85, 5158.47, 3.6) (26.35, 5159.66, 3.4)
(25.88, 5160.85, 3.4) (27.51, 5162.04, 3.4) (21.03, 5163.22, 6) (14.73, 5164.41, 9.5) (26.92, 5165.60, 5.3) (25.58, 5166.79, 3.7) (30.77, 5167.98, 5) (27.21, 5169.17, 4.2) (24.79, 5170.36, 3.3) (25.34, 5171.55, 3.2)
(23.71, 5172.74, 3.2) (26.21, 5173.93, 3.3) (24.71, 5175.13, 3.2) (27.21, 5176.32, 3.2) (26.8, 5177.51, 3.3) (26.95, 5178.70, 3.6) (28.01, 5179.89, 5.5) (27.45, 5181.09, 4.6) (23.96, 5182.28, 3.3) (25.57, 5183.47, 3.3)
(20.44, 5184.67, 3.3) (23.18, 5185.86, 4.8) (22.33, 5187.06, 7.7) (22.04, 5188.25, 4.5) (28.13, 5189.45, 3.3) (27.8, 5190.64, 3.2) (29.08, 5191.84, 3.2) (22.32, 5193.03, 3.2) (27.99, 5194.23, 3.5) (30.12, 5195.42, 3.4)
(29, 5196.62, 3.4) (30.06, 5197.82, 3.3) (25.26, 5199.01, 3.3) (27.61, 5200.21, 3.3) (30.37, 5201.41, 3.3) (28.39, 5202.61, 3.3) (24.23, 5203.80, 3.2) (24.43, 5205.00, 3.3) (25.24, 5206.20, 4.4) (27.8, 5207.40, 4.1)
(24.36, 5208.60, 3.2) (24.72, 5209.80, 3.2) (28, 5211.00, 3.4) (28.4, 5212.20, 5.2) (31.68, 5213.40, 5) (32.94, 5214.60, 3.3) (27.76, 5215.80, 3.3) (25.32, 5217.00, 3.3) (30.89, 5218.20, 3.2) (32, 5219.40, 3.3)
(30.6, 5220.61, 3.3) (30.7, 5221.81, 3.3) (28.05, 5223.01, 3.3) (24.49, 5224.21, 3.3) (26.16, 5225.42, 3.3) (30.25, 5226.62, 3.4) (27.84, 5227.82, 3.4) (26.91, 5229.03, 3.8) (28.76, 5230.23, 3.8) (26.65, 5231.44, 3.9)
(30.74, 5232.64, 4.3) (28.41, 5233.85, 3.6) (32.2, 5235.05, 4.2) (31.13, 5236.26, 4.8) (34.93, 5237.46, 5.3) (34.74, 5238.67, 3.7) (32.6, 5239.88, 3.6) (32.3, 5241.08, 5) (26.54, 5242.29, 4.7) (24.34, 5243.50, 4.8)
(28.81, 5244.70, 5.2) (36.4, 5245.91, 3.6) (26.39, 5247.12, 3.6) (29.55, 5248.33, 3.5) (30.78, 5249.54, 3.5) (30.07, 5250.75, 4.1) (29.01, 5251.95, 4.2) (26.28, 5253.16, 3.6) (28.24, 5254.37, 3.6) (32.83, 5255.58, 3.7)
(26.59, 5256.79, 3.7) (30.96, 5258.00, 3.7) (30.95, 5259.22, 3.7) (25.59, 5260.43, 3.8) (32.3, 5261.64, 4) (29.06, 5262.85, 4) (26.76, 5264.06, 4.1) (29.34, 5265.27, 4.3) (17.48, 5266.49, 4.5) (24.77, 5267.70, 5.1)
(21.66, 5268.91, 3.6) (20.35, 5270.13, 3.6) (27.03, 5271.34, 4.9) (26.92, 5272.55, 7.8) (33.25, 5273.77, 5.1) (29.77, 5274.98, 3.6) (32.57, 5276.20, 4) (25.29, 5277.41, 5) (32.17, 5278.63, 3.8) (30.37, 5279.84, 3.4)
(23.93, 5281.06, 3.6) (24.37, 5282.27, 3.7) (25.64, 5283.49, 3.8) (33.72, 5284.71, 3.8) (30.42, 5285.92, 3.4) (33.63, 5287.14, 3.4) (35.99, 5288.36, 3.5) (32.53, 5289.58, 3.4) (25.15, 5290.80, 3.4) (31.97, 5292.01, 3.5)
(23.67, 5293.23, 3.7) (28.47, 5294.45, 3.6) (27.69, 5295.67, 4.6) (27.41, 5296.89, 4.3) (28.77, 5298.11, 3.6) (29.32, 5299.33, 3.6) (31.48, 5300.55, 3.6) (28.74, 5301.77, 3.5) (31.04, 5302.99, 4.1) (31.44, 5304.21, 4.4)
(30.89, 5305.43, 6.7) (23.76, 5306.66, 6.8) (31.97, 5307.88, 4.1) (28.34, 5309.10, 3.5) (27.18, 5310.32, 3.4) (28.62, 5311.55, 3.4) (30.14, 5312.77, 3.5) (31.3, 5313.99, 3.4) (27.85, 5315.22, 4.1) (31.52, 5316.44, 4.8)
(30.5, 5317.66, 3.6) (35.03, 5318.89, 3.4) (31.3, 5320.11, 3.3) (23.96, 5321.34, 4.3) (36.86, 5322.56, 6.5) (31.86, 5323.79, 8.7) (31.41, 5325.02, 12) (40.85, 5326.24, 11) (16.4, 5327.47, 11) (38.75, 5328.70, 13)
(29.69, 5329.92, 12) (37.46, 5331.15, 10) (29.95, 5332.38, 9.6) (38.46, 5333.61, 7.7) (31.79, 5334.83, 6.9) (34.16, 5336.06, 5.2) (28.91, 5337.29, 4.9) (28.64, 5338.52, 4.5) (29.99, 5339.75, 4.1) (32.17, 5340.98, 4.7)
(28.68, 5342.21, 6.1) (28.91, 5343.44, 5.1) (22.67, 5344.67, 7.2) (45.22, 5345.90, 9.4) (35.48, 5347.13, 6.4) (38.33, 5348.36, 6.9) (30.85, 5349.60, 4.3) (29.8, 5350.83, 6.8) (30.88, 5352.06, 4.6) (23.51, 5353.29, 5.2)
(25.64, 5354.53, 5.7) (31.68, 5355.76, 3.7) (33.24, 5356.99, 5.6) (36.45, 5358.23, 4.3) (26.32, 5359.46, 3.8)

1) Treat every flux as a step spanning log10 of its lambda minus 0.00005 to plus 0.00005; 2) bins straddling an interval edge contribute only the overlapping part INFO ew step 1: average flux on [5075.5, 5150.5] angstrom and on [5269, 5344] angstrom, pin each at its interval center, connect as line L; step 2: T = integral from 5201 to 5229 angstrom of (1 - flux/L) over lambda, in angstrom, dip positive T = 0.6 angstrom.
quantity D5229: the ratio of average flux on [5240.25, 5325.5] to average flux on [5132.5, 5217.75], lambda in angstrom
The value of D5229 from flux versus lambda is 1.09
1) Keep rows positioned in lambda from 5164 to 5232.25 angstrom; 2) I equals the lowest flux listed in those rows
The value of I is 14.73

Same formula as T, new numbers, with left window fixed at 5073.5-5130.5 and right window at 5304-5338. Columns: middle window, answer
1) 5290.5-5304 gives 0.87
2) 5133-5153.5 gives 0.84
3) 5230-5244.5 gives -0.32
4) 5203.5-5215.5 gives 0.77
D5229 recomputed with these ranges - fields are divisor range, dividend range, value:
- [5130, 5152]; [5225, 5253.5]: 1.12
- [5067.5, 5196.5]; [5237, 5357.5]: 1.12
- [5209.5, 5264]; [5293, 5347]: 1.04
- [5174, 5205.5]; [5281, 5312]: 1.11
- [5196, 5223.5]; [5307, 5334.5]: 1.11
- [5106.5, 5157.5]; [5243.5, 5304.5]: 1.03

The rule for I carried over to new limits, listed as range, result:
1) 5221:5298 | 17.48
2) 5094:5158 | 18.2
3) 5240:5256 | 24.34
